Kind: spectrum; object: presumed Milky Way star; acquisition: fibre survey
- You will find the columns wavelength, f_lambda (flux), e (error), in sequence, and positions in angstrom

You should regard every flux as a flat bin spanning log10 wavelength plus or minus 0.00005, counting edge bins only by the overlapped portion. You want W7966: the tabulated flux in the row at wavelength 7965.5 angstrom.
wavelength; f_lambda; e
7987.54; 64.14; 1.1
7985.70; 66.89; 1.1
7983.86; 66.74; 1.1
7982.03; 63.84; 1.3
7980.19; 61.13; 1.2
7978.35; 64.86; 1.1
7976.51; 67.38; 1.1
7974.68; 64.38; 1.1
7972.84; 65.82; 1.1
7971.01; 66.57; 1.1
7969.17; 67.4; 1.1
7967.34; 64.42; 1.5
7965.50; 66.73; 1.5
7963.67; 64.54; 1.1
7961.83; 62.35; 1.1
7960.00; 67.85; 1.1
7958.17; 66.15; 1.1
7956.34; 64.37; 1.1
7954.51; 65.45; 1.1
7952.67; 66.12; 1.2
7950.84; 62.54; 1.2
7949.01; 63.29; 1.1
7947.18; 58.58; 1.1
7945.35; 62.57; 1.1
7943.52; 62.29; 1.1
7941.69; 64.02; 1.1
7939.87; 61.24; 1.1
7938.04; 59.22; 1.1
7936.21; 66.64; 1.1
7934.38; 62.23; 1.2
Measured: 66.73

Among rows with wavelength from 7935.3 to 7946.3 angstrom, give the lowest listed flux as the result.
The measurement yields 59.22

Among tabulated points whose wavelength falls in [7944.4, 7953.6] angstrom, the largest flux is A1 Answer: 66.12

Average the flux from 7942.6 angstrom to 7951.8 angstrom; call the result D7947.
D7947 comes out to 61.9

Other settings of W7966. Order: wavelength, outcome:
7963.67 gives 64.54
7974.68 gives 64.38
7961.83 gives 62.35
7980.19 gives 61.13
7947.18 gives 58.58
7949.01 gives 63.29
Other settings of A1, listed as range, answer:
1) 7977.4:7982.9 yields 64.86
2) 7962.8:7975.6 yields 67.4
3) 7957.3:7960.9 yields 67.85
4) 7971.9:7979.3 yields 67.38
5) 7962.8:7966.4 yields 66.73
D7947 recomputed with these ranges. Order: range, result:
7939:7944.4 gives 62.6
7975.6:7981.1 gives 64.4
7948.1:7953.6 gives 63.9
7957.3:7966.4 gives 65.5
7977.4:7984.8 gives 64.2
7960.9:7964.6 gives 63.5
